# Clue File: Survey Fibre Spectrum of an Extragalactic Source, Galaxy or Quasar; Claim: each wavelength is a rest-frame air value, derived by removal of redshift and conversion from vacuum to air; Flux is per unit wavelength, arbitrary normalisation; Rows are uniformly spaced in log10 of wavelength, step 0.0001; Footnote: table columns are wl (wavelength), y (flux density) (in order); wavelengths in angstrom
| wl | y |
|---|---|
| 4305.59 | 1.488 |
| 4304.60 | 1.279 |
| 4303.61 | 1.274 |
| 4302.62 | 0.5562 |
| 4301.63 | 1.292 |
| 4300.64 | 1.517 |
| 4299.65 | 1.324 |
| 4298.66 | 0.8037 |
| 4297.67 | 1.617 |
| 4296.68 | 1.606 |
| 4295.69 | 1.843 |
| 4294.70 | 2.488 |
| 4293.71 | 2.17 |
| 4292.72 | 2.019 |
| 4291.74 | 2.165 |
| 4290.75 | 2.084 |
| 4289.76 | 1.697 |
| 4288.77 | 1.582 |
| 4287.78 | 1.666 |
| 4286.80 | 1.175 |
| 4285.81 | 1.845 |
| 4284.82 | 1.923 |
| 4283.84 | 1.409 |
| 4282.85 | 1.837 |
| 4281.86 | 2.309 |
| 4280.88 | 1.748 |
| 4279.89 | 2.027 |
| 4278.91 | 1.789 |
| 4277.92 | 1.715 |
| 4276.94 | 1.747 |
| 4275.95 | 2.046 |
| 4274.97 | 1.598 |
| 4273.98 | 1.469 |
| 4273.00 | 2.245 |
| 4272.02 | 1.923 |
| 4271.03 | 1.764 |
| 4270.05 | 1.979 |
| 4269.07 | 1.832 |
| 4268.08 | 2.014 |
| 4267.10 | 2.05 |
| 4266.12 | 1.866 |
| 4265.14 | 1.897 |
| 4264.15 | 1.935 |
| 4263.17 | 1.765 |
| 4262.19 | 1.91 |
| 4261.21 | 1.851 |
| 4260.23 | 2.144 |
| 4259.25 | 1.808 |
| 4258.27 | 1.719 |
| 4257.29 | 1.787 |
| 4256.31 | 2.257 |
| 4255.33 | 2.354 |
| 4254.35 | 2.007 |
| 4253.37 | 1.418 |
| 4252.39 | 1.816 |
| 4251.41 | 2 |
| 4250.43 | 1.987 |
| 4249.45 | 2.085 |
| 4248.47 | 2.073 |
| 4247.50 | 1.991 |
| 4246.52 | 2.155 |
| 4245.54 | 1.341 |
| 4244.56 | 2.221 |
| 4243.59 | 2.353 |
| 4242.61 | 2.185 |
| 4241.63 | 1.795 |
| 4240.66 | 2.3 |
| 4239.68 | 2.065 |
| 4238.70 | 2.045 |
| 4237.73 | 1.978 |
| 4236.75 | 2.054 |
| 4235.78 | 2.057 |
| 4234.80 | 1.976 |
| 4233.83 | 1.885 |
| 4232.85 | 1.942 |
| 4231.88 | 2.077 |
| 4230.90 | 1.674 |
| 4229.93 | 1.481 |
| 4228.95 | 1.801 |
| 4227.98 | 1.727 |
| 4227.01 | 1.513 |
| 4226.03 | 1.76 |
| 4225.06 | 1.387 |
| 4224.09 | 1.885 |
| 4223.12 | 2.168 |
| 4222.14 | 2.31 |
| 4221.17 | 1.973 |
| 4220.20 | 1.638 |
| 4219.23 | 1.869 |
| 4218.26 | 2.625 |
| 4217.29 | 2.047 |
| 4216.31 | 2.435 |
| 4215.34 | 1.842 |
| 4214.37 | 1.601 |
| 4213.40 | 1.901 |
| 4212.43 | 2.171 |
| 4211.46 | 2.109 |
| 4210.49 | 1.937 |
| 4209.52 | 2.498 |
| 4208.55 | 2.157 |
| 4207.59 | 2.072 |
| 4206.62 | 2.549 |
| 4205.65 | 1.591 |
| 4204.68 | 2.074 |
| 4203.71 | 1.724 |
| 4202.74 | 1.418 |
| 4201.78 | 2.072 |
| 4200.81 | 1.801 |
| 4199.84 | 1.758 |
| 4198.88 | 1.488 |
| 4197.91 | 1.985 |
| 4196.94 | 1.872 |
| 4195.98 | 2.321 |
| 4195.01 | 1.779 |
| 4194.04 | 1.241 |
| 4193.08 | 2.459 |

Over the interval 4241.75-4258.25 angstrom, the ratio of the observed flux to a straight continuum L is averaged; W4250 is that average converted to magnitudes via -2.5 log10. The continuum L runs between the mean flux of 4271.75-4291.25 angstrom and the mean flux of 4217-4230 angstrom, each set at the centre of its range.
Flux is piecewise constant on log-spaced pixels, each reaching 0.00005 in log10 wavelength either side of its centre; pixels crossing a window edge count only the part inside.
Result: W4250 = -0.08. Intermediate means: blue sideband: 1.88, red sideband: 1.79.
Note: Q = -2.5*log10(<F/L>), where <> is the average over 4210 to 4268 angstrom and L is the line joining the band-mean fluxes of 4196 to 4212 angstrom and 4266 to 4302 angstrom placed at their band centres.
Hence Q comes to -0.04 mag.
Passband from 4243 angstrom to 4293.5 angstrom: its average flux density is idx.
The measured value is 1.89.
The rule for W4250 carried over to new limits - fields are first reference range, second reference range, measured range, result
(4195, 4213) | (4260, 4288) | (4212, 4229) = 0.008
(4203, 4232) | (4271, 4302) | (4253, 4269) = -0.054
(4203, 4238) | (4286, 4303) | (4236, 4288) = -0.081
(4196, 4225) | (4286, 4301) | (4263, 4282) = -0.055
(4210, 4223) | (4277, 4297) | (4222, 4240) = 0.071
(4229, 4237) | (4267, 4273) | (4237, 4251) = -0.077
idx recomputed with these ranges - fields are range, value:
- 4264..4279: 1.87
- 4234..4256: 2.01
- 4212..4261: 1.95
